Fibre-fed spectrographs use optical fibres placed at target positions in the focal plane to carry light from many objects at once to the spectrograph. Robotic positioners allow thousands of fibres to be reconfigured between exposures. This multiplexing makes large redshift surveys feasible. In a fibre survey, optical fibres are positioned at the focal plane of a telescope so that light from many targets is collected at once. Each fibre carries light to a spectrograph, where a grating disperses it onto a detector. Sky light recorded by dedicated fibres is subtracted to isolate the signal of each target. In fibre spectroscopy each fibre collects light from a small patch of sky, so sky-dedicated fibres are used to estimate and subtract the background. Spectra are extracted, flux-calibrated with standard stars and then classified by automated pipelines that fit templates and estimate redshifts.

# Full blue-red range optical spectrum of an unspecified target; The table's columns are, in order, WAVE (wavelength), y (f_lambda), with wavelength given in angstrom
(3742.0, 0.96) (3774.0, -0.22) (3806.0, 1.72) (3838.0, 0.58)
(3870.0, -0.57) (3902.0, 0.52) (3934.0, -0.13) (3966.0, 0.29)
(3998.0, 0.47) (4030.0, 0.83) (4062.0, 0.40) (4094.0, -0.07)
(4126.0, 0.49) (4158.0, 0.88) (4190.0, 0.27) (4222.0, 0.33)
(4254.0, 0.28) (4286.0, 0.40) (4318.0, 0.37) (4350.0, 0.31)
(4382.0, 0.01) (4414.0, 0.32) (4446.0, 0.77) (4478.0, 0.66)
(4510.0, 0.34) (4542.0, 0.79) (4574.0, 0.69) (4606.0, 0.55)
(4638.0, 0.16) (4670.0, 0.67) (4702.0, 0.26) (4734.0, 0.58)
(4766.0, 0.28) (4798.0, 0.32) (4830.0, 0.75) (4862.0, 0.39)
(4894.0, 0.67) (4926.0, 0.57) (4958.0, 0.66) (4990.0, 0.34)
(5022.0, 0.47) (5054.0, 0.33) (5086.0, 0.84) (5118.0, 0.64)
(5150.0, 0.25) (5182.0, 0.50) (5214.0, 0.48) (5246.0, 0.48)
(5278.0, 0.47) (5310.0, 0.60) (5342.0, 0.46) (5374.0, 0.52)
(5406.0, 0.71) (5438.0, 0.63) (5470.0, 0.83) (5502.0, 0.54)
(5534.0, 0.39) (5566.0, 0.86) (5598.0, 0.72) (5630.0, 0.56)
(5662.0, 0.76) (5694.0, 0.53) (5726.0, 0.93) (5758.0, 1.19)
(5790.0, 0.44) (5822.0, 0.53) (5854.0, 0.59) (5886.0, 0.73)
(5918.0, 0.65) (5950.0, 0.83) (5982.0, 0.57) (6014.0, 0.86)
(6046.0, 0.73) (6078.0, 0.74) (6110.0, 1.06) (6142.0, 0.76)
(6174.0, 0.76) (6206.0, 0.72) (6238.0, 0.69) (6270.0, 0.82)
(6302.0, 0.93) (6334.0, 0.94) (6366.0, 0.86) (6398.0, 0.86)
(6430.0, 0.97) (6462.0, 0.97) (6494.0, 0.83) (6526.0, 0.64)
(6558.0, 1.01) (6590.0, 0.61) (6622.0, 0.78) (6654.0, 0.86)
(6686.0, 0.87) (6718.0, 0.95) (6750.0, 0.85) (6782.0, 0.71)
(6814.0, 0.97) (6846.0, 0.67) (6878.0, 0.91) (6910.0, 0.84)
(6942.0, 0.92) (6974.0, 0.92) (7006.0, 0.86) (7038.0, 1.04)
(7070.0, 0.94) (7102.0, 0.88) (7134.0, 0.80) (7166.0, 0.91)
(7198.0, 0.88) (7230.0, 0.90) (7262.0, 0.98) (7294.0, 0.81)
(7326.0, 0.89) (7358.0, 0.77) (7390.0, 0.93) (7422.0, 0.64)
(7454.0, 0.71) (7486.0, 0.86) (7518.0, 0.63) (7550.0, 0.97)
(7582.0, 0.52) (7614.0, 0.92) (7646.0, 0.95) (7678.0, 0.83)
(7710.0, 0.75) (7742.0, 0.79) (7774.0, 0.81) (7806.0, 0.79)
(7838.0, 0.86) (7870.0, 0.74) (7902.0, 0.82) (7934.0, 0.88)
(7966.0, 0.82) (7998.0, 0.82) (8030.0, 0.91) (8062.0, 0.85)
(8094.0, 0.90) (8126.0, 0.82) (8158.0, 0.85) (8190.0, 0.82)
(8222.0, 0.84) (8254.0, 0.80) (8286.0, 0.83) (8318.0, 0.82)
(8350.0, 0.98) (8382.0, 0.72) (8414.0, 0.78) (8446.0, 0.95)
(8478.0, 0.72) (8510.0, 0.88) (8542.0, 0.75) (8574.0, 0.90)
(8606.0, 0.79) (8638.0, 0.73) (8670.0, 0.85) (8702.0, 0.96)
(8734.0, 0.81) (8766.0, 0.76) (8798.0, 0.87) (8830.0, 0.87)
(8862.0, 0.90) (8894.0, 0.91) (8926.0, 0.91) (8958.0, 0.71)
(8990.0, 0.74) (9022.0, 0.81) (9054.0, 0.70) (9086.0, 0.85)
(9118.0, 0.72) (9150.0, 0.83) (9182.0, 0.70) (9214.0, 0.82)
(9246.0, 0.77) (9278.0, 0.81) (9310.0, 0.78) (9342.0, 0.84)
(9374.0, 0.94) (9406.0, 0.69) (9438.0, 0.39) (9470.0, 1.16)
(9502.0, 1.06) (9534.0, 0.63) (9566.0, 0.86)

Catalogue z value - 0.52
